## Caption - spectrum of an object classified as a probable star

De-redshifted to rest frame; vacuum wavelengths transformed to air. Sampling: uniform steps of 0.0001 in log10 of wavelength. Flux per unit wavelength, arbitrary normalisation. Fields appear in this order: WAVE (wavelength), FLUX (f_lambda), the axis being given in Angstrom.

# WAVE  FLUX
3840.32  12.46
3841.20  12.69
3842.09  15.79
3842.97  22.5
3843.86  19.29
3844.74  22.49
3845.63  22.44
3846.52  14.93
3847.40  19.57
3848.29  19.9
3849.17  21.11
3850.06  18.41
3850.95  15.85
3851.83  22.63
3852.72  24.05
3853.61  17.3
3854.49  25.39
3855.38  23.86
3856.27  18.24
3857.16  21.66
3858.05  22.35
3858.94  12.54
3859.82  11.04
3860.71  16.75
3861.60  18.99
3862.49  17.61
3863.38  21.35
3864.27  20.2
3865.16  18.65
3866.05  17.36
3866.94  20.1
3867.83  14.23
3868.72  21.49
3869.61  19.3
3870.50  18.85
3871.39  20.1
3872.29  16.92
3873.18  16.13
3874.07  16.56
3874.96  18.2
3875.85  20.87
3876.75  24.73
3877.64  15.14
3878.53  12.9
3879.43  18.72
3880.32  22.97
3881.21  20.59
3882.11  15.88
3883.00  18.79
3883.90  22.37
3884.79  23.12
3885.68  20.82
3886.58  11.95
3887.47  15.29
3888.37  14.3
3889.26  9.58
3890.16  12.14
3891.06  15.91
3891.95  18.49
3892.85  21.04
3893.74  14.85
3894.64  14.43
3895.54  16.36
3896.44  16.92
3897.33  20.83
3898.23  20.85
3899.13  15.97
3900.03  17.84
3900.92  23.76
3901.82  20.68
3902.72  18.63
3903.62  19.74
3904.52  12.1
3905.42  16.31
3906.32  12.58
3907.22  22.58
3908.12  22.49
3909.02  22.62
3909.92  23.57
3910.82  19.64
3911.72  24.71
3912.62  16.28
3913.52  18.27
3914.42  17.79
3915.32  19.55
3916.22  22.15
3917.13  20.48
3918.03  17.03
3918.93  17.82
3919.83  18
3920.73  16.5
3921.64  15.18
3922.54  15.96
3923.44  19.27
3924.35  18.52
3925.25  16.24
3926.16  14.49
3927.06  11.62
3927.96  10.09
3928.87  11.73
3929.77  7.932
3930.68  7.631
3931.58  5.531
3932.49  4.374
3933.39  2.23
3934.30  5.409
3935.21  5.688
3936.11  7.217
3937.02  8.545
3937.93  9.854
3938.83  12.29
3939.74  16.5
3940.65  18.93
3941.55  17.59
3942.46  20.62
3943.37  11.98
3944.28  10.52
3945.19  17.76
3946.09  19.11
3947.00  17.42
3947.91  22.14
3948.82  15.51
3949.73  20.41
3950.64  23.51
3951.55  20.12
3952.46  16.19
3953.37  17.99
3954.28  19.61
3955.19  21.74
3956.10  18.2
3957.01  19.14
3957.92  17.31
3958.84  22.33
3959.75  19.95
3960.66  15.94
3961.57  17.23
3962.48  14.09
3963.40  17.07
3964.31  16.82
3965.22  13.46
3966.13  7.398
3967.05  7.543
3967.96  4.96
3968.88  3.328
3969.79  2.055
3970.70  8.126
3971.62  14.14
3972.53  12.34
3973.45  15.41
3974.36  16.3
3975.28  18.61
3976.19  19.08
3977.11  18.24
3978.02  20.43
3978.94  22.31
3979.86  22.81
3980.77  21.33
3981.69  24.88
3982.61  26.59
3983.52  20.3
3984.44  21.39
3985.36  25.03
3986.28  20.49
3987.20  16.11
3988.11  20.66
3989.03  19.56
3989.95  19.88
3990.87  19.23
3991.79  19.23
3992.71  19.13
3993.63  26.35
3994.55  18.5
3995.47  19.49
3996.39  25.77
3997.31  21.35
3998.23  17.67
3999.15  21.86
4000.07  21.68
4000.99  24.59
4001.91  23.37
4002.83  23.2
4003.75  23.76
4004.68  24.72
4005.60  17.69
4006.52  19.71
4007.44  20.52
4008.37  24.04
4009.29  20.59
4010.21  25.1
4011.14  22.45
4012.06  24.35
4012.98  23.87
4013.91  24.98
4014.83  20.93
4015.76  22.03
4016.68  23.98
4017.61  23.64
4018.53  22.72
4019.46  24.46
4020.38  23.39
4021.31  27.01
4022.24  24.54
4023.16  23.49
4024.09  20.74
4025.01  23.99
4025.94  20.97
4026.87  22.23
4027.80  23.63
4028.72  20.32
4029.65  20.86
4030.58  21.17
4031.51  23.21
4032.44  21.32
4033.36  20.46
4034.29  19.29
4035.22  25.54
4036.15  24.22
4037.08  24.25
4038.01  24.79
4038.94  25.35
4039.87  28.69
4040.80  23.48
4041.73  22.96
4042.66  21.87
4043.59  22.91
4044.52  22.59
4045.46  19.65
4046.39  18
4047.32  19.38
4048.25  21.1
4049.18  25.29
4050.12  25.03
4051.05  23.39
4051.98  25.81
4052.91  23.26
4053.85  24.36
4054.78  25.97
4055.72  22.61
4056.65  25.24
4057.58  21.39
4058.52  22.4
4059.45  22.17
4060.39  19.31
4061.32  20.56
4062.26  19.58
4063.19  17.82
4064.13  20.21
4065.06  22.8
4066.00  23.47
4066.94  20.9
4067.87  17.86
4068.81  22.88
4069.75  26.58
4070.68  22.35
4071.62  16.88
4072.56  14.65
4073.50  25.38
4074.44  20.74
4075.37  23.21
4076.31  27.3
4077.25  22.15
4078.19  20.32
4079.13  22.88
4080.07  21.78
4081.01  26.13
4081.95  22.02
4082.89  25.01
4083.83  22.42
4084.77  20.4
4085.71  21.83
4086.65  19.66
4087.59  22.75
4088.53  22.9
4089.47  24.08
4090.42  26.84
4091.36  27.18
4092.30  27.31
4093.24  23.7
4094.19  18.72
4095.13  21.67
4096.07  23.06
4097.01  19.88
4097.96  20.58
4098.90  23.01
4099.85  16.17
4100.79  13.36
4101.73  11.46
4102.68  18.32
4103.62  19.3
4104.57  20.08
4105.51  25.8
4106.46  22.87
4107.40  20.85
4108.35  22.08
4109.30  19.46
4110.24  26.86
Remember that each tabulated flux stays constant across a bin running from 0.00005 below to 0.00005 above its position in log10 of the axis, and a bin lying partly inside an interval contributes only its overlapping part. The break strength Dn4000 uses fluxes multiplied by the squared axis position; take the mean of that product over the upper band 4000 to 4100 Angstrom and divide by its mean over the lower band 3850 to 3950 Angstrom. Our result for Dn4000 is 1.44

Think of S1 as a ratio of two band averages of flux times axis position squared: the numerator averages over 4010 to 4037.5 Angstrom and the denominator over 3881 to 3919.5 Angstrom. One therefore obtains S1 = 1.33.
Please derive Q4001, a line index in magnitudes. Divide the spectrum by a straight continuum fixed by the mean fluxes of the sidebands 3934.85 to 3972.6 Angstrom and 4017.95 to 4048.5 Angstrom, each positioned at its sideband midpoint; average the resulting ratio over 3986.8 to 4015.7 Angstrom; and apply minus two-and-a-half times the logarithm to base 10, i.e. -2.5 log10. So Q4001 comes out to -0.11 mag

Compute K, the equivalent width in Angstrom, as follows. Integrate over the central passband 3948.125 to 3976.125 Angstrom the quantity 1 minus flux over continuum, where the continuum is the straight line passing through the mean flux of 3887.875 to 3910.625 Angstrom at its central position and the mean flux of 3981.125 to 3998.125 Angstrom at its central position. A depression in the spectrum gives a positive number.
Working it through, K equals 6.7 Angstrom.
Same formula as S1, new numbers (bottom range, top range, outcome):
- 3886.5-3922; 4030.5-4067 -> 1.35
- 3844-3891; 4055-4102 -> 1.30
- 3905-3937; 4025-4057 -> 1.63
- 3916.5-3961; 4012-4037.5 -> 1.58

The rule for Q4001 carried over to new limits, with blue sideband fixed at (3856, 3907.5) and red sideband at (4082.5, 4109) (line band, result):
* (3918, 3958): 0.27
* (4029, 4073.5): -0.08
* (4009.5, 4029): -0.16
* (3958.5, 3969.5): 0.42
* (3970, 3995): 0.01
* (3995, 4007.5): -0.10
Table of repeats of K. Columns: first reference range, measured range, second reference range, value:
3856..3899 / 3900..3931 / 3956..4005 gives 1.0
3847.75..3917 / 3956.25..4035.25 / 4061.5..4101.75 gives 2.0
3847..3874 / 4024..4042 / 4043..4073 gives -1.3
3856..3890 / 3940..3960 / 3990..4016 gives 1.8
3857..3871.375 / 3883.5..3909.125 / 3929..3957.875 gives -1.6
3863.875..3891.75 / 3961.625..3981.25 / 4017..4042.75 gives 6.5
